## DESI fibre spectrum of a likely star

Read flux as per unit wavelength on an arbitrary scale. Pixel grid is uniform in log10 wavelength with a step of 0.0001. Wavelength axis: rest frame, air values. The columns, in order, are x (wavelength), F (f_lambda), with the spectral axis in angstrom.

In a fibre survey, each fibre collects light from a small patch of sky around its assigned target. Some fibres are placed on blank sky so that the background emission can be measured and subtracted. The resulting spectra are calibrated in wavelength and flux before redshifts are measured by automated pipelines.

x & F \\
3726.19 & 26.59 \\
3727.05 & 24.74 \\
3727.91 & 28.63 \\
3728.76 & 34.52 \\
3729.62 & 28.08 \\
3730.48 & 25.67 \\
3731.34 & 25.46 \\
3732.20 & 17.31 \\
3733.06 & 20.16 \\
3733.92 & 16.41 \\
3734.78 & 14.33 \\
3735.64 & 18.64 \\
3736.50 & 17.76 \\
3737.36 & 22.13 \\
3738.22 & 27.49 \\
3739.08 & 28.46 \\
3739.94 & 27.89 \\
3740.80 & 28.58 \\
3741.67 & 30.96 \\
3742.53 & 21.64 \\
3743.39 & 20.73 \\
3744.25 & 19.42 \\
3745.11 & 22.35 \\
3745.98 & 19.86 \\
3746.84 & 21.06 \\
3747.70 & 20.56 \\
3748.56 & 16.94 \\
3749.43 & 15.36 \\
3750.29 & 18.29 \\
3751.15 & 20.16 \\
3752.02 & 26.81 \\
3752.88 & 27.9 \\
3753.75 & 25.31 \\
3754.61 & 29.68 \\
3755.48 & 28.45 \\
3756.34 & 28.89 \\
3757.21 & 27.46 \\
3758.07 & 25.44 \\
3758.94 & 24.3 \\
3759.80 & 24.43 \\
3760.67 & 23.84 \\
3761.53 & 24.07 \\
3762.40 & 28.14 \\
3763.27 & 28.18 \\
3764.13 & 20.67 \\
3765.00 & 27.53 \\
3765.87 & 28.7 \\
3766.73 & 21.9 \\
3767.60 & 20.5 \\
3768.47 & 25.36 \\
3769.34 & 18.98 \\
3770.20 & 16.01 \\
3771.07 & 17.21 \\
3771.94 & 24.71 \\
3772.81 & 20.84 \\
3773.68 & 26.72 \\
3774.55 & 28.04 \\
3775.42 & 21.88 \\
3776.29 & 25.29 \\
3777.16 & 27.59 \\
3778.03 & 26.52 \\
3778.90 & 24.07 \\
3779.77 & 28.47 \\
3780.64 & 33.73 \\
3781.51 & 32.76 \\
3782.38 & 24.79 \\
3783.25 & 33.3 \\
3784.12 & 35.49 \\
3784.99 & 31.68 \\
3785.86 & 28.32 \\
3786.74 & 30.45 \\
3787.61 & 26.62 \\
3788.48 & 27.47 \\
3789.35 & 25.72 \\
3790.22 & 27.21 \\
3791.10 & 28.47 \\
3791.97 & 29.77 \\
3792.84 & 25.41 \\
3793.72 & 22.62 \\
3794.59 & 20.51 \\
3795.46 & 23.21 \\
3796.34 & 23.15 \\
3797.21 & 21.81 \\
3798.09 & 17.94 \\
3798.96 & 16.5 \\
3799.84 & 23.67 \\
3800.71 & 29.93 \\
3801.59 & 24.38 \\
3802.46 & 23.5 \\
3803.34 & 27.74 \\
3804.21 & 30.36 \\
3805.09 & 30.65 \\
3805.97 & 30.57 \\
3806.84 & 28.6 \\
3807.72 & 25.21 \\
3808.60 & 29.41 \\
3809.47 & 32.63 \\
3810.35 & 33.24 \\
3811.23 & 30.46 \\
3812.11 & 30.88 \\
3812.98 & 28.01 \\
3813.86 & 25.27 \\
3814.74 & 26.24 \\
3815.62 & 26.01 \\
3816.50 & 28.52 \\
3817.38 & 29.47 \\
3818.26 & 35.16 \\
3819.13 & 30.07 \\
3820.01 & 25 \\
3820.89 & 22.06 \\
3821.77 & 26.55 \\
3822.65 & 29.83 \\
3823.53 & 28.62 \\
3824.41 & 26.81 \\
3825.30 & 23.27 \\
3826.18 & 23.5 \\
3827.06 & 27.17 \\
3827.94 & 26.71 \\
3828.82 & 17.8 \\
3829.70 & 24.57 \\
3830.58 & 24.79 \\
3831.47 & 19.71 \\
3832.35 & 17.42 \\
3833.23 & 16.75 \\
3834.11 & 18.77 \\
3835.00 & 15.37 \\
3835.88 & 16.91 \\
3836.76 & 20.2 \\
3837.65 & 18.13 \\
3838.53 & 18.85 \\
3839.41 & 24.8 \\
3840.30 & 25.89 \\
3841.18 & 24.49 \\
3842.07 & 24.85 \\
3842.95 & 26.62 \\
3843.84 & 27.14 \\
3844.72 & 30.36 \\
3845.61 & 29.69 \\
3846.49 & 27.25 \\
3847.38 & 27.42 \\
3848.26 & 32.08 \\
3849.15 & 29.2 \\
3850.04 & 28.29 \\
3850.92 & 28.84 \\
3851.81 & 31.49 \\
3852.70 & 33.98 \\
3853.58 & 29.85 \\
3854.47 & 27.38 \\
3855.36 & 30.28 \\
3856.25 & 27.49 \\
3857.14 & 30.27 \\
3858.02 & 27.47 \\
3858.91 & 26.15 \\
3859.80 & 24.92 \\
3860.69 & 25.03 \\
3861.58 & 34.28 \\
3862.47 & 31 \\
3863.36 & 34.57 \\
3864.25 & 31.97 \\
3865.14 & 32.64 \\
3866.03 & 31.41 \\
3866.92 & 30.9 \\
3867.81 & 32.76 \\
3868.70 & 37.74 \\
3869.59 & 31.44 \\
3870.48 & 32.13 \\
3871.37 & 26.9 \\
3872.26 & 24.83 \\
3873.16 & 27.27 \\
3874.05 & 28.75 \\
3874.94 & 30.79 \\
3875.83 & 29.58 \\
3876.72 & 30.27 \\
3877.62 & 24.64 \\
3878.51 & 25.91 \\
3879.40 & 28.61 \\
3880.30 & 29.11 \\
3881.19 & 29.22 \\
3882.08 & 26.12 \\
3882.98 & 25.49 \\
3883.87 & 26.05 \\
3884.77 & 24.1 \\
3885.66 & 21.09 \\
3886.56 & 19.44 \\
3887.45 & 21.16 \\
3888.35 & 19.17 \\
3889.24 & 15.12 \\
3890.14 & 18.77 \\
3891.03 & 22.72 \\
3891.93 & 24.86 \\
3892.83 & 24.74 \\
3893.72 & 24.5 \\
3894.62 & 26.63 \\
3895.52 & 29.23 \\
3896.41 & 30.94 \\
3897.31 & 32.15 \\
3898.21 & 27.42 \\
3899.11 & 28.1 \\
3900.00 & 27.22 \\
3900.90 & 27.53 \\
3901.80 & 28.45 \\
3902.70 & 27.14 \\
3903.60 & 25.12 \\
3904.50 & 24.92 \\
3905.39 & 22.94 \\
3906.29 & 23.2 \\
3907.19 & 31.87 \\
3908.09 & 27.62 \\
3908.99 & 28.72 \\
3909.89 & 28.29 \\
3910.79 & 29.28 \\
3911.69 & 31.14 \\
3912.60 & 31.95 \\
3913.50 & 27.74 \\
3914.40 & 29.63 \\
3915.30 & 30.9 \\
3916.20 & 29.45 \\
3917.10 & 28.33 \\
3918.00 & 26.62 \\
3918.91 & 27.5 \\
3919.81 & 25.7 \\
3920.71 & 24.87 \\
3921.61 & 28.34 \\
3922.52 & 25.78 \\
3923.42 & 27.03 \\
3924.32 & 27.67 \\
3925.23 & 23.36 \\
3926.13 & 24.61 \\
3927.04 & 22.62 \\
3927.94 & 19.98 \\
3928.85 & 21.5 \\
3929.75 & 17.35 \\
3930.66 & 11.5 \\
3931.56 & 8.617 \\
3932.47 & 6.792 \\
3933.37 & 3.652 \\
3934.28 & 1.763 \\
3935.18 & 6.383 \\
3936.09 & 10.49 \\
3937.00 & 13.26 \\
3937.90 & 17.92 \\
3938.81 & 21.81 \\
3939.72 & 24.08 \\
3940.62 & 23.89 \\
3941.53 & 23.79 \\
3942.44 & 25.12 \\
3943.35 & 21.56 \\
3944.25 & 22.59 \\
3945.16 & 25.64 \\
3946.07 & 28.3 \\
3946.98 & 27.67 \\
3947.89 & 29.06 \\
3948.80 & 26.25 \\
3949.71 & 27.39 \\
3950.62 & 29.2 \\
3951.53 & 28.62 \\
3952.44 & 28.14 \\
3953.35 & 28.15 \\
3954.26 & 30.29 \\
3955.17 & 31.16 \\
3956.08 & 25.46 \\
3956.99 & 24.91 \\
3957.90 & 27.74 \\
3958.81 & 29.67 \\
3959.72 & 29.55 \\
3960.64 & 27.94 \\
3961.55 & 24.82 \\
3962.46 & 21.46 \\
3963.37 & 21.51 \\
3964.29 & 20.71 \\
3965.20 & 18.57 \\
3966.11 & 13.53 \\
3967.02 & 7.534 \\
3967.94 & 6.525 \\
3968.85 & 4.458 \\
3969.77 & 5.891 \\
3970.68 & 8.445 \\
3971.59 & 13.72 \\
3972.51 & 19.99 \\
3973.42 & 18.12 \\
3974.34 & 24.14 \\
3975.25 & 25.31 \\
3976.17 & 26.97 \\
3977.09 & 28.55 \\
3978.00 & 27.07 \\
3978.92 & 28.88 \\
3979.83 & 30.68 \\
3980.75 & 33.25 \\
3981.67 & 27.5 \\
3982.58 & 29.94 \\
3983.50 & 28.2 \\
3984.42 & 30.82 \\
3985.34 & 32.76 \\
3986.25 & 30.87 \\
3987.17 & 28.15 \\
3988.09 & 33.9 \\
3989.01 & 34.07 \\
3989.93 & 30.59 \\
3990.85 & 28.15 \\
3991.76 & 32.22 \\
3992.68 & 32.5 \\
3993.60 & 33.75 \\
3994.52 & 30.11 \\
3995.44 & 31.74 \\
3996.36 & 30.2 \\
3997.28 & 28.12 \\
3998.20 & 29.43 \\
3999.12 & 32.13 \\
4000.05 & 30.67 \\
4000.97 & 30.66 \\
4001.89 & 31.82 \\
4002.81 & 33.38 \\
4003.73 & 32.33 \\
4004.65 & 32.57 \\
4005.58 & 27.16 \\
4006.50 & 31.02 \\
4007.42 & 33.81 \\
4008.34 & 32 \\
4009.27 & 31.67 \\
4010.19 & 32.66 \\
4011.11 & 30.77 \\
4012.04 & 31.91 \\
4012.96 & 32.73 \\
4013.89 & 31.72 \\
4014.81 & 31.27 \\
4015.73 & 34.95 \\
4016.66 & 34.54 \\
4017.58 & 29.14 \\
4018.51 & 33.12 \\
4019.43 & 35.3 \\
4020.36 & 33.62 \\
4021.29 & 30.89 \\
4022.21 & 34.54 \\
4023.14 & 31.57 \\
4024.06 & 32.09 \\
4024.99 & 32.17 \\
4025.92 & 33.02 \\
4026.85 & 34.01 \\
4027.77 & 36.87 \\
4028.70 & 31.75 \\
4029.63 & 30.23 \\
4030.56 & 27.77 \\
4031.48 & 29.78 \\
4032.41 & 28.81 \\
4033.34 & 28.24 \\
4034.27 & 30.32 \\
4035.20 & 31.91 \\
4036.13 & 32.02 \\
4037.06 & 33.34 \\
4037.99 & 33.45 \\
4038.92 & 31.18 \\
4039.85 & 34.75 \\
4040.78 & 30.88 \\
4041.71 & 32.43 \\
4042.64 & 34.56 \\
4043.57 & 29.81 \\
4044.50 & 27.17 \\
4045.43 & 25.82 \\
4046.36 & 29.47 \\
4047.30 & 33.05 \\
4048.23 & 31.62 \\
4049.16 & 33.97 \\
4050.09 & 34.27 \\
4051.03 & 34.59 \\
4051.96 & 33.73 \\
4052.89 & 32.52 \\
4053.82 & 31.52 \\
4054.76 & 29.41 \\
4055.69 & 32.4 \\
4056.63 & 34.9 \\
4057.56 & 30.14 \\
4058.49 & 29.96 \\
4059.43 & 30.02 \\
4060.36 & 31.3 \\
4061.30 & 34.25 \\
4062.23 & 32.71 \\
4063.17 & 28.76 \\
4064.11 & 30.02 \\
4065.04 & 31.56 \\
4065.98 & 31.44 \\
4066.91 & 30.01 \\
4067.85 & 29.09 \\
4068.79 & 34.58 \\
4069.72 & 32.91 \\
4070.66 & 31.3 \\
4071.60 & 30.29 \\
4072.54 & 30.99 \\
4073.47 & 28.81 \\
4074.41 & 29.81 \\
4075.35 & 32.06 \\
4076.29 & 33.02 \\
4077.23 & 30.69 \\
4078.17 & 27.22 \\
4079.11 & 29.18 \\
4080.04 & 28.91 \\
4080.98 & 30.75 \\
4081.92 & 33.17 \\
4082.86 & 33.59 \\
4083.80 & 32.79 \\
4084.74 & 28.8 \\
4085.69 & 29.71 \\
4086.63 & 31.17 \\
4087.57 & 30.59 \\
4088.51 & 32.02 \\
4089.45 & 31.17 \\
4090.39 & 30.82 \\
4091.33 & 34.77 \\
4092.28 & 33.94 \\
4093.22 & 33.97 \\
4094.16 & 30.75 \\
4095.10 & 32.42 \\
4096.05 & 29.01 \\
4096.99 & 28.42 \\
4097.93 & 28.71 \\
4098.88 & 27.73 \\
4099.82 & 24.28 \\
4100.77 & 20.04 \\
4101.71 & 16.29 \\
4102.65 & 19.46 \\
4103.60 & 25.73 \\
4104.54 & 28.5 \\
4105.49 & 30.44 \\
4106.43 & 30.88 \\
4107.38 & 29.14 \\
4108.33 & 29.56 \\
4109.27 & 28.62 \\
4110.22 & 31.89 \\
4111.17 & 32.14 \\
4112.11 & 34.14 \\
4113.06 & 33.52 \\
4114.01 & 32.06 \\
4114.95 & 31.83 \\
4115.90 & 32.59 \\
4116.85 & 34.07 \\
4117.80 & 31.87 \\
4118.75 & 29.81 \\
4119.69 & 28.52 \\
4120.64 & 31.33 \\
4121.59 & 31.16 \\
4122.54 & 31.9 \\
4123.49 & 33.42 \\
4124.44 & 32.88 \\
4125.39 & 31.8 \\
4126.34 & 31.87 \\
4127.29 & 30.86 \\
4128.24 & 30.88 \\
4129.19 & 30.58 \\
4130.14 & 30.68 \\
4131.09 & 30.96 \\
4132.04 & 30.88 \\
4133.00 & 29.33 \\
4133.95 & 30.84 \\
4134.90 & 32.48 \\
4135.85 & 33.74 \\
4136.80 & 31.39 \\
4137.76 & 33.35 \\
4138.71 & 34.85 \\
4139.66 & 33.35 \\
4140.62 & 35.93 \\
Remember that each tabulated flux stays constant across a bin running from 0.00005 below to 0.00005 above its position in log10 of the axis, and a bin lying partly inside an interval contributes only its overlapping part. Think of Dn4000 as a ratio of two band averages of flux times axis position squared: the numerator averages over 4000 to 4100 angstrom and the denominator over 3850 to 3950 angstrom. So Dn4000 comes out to 1.33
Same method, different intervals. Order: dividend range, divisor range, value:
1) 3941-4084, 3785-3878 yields 1.19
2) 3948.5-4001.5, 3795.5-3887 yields 1.03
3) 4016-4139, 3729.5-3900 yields 1.37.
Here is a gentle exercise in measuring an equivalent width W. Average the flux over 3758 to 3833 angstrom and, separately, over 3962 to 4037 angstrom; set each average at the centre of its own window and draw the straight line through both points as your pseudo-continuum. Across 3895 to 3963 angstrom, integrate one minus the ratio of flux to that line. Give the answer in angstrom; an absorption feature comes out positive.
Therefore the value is 7.3 angstrom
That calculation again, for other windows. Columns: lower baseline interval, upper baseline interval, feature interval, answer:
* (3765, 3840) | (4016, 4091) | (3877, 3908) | 2.4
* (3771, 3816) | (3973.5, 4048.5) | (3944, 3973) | 7.4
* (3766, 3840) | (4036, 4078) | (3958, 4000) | 6.3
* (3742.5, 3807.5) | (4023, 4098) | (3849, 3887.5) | -2.3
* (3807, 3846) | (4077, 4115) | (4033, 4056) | -2.3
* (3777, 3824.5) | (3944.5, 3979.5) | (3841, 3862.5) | -2.1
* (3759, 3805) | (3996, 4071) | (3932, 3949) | 6.1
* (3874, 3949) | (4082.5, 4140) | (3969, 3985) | 1.6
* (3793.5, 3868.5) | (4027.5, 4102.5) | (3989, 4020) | -2.1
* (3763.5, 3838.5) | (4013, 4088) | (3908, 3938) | 6.8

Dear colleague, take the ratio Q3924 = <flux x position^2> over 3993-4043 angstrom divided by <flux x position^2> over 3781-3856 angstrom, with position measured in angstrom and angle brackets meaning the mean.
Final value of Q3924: 1.34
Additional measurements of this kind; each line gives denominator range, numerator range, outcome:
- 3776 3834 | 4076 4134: 1.32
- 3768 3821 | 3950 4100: 1.25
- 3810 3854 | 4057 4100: 1.35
